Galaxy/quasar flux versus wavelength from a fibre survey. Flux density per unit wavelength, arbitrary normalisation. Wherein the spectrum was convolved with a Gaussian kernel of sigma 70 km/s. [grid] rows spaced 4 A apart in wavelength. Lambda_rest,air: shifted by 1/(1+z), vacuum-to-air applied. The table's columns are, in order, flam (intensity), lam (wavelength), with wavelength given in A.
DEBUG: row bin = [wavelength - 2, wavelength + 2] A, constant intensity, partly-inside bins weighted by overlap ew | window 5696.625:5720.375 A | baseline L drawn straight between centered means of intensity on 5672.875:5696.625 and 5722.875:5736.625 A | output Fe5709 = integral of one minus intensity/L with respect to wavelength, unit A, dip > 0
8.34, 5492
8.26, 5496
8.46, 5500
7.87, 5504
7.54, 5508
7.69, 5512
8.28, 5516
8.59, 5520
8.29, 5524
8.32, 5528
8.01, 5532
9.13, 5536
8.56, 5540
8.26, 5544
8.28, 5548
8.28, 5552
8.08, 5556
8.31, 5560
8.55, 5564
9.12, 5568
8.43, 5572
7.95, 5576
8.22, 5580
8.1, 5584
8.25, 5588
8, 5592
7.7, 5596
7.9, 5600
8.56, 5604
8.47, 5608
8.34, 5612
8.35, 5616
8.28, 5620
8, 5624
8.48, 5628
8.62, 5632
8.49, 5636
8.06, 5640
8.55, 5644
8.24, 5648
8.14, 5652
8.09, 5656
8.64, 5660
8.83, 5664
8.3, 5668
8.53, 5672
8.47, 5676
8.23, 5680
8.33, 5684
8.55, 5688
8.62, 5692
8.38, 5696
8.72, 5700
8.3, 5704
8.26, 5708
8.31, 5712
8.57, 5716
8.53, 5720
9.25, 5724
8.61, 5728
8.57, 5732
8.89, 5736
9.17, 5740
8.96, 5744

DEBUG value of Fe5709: 0.5 A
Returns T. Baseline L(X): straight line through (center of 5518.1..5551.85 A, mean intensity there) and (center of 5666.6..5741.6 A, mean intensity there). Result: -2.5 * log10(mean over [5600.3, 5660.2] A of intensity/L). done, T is 0.02 mag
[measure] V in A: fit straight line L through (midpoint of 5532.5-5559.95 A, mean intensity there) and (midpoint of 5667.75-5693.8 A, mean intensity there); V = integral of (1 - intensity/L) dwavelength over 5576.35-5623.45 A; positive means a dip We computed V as 1.31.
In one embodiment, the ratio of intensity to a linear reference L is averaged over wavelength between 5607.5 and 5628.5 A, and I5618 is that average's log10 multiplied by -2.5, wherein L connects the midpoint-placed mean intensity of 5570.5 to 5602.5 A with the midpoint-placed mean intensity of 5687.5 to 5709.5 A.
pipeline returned -0.02 mag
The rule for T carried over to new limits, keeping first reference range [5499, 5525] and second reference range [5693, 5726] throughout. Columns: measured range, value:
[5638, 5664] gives 0.01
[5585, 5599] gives 0.04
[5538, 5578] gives -0.03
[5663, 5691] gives 0.00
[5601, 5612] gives -0.02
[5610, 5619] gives 0.00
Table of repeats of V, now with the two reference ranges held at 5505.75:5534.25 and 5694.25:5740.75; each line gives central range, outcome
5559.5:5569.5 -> -0.6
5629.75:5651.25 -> 0.1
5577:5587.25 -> 0.1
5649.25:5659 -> 0.3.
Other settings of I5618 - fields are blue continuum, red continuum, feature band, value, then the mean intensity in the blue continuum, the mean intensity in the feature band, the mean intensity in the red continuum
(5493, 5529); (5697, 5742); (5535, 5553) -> -0.03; 8.14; 8.48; 8.65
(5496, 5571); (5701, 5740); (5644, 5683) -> 0.02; 8.31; 8.39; 8.62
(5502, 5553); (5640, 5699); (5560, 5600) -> 0.01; 8.24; 8.24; 8.41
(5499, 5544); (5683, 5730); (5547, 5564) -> 0.00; 8.24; 8.27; 8.54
